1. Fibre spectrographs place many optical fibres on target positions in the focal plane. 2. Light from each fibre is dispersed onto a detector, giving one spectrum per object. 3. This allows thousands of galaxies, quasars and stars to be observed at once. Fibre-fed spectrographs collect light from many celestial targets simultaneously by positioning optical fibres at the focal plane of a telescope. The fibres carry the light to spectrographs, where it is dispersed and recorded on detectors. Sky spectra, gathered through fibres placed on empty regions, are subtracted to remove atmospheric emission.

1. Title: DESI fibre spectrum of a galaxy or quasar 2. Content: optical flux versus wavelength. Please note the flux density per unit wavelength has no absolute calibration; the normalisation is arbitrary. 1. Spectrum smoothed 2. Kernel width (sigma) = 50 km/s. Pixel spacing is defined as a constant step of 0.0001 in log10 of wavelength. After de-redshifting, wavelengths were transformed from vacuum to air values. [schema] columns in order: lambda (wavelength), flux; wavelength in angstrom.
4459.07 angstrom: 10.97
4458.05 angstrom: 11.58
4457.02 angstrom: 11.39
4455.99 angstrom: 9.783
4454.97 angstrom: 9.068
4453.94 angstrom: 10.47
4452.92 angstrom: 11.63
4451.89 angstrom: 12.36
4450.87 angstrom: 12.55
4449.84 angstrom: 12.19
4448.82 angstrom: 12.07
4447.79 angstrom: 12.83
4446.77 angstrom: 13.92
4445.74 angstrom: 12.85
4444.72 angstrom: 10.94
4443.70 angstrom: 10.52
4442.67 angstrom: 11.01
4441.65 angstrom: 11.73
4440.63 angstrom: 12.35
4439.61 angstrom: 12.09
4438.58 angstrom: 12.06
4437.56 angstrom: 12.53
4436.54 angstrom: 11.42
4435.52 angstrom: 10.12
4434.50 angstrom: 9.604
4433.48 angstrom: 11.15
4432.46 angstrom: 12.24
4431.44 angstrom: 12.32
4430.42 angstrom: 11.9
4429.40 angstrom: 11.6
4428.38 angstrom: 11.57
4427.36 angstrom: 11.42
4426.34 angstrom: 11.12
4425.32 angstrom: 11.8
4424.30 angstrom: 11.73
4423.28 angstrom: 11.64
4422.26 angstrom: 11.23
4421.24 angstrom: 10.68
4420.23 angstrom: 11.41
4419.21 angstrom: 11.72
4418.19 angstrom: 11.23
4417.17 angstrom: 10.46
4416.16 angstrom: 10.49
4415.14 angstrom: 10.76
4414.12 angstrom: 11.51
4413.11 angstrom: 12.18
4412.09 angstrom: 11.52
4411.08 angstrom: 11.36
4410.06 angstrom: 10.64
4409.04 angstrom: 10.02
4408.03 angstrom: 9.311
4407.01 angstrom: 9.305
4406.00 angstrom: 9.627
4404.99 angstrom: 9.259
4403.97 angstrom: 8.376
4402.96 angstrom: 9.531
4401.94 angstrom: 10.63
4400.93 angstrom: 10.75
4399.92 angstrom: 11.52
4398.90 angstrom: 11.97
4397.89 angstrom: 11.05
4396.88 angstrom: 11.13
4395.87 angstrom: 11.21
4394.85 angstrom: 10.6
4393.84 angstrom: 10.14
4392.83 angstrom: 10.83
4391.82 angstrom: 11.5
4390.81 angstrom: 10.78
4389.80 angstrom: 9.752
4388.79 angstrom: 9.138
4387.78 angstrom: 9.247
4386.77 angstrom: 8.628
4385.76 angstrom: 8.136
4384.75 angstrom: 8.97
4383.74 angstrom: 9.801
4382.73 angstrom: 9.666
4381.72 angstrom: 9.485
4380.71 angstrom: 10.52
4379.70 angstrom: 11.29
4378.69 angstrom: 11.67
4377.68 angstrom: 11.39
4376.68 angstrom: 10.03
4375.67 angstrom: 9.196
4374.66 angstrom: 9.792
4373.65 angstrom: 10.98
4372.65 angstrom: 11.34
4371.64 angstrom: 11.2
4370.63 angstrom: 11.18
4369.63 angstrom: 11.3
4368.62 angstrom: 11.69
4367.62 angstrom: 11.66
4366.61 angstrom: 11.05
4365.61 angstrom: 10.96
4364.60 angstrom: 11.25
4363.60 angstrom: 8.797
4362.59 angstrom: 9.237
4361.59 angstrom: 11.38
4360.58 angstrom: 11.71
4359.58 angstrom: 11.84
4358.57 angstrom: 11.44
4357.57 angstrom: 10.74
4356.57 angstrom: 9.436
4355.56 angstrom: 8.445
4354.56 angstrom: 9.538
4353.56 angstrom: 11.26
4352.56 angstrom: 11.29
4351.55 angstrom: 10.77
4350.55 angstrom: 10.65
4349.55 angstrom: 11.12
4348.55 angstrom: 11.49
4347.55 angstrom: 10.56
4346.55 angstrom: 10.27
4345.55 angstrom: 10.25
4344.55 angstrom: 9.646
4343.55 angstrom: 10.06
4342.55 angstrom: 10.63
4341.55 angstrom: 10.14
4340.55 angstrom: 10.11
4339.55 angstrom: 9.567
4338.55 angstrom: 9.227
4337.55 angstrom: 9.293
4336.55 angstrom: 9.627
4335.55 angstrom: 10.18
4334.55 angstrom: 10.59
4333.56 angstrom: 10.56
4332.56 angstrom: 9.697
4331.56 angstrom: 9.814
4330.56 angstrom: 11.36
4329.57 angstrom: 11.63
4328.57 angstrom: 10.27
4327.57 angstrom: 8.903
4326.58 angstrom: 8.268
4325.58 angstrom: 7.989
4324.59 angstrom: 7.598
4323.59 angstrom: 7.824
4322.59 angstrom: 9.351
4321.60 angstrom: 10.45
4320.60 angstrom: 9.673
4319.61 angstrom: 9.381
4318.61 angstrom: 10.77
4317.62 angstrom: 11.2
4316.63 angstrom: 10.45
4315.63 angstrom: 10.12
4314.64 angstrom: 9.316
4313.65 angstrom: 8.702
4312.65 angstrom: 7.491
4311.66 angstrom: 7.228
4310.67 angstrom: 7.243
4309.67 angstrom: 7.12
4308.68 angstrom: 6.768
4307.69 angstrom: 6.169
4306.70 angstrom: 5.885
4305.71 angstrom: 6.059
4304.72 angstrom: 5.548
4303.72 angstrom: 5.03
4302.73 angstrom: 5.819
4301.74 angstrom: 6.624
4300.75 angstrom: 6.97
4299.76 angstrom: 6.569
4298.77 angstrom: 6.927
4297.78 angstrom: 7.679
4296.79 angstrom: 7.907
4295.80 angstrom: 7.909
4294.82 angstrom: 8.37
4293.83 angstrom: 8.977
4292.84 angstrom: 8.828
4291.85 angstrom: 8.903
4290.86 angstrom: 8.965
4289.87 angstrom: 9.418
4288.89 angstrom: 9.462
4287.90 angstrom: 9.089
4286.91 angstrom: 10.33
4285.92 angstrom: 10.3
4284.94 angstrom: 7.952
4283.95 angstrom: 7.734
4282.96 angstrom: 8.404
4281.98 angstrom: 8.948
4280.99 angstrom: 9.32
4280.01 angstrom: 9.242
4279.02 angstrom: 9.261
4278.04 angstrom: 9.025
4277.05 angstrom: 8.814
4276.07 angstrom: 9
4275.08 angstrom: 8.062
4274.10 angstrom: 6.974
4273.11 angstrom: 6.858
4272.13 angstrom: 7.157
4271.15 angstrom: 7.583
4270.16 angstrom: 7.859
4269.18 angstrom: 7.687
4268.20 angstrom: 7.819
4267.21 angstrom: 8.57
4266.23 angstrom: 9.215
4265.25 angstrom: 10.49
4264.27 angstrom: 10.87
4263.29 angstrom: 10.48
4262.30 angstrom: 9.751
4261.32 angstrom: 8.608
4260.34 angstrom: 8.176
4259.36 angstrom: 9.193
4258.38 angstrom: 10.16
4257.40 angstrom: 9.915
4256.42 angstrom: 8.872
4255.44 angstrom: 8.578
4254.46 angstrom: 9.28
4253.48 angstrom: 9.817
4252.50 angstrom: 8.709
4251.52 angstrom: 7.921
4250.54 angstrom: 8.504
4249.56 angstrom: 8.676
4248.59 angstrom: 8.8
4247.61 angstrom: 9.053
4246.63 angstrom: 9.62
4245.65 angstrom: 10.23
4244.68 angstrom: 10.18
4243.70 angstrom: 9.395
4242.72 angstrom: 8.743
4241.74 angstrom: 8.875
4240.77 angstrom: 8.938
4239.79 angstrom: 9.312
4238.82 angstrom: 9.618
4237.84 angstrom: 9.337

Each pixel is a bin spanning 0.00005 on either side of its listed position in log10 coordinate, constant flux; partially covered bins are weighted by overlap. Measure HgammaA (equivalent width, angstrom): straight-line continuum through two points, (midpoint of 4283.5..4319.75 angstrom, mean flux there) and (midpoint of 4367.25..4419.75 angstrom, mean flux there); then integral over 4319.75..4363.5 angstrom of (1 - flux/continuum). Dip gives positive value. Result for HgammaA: -4.53 angstrom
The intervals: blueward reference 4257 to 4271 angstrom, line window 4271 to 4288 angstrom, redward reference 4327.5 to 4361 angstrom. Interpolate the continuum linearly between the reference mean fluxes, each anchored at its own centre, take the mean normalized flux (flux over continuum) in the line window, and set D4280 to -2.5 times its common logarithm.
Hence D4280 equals 0.10 mag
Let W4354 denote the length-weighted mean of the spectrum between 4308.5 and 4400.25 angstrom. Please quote 10.1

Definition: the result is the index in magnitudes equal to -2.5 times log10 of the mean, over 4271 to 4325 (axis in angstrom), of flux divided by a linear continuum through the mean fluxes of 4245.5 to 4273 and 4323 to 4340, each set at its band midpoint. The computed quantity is 0.13 mag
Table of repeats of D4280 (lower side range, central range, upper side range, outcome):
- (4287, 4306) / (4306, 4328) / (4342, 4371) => 0.03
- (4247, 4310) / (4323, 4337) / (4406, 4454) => -0.02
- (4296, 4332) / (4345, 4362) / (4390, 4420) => -0.16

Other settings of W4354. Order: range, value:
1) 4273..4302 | 8.46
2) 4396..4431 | 10.9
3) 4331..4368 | 10.4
